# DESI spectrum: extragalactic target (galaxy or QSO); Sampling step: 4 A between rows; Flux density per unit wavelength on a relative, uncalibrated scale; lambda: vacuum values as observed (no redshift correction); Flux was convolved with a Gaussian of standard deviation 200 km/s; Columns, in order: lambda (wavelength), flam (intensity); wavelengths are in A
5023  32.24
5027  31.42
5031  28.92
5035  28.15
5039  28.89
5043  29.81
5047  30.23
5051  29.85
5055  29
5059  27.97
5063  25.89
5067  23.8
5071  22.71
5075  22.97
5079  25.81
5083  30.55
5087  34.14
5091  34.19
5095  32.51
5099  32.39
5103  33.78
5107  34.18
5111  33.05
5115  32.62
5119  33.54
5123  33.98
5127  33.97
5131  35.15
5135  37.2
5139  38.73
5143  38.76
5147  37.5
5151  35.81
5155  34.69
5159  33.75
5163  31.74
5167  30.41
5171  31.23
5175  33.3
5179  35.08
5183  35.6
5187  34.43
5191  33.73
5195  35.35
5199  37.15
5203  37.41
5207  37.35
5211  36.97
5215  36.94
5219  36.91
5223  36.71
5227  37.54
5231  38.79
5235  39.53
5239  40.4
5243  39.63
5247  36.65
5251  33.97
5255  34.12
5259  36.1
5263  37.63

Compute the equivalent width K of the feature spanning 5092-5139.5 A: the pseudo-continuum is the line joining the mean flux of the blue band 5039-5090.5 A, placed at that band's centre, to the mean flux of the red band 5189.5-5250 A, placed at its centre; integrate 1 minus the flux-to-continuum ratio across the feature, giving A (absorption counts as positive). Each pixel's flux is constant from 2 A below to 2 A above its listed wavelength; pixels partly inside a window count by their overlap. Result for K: -4.7 A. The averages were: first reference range 28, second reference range 37.4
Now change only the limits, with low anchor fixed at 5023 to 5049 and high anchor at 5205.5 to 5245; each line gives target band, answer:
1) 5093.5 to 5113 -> -0.3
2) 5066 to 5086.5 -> 3.7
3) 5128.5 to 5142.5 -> -1.2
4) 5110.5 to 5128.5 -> 0.0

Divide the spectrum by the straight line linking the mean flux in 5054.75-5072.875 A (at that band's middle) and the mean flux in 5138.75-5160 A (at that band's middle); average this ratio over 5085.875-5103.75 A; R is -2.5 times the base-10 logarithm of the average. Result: -0.132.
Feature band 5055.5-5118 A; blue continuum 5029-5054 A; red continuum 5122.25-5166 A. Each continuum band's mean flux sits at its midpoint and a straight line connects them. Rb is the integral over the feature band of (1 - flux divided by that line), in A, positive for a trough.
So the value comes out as 4.5 A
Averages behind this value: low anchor 29.3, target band 29.8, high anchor 35.5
